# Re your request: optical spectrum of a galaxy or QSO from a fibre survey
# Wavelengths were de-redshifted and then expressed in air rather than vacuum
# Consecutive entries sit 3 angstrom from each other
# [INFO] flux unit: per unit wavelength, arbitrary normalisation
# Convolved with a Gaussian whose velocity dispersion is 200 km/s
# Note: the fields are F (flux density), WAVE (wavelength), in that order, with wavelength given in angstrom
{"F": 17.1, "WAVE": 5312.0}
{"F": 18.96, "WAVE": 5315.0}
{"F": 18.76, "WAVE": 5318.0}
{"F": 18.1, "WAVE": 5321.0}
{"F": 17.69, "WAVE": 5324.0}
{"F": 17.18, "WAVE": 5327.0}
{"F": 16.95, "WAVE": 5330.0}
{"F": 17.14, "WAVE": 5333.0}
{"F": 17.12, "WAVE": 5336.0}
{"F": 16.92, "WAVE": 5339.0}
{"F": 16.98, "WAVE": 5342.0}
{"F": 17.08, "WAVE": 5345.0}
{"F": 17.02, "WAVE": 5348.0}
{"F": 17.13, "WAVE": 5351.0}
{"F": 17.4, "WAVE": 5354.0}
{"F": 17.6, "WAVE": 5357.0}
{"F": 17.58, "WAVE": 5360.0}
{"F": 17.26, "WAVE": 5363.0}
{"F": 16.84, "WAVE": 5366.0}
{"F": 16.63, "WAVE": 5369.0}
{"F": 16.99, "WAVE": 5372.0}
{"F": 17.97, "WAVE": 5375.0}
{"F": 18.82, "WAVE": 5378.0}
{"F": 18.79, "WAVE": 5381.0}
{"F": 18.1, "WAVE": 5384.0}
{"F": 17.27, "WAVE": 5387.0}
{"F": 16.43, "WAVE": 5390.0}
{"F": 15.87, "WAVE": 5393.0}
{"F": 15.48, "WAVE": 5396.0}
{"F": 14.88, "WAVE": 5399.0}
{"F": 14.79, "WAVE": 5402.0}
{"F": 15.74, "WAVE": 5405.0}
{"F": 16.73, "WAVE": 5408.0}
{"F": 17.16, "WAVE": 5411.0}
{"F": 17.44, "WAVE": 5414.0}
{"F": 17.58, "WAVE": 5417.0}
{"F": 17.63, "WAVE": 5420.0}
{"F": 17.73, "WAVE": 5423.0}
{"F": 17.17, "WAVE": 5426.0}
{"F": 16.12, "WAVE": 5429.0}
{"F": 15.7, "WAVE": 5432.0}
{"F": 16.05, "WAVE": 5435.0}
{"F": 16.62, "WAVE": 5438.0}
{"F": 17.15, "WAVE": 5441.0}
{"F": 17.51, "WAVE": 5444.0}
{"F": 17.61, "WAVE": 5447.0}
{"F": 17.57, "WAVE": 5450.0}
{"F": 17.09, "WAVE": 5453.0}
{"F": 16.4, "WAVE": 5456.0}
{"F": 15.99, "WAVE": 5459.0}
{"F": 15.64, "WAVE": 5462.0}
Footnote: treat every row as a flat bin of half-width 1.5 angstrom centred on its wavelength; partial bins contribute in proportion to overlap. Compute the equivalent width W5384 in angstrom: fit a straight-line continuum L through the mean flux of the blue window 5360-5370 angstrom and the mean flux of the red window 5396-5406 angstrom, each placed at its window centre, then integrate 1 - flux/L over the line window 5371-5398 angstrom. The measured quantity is -2.1 angstrom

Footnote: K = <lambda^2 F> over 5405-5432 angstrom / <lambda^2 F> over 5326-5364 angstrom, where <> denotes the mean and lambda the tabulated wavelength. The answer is 1.0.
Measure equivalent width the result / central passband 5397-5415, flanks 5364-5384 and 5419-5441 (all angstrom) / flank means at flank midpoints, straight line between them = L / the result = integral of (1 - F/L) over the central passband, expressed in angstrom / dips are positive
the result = 1.1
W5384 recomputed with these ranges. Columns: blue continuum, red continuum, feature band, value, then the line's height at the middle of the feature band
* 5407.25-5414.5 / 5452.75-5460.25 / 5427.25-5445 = 0.2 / 16.7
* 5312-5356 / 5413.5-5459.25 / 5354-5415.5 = 1.0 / 17.2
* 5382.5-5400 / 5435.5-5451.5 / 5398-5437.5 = 0.6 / 16.8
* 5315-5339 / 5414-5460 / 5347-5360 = 0.1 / 17.5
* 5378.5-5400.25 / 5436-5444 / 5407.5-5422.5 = -0.4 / 16.9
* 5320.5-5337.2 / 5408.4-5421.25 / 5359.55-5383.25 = -0.4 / 17.4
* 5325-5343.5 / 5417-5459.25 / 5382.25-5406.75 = 1.3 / 17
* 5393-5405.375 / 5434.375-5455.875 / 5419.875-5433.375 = -0.4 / 16.3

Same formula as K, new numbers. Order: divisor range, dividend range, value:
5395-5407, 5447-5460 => 1.13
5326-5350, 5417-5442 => 1.02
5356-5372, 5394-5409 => 0.92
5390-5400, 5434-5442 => 1.08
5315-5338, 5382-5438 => 0.97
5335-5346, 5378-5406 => 0.99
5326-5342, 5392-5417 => 0.97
